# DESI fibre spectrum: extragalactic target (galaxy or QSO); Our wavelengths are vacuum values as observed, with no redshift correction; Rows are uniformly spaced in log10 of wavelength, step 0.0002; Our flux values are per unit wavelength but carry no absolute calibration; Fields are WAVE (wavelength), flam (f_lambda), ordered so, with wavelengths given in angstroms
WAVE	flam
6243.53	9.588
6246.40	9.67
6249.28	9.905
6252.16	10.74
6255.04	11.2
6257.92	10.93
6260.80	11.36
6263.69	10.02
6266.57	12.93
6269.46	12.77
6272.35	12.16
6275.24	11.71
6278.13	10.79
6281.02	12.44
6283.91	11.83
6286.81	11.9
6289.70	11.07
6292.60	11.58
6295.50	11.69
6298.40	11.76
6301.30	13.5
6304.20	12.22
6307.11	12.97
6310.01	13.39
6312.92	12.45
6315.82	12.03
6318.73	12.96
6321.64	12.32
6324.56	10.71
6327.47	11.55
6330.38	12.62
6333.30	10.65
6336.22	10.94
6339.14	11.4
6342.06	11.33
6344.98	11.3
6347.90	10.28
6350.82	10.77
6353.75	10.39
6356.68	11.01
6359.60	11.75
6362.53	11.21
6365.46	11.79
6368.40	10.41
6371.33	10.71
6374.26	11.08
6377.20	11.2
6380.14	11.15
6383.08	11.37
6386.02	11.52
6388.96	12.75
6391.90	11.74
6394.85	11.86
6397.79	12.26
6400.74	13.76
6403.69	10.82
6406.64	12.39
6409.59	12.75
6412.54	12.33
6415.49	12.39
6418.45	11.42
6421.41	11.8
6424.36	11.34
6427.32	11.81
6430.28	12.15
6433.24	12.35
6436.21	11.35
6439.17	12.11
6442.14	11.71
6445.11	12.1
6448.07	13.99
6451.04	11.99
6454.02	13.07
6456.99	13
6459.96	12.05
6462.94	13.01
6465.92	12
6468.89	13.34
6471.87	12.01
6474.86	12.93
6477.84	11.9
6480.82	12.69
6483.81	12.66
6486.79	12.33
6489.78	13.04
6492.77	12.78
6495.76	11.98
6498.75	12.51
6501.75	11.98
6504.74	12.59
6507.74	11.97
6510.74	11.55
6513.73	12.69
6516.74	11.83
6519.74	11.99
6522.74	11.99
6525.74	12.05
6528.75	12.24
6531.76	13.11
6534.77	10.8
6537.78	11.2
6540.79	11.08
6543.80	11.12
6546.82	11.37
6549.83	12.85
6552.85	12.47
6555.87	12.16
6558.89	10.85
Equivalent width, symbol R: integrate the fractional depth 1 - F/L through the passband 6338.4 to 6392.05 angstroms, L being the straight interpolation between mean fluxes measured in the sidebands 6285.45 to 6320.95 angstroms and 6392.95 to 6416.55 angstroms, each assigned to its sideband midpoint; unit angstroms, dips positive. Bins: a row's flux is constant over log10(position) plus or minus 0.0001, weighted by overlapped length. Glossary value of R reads 4.80 angstroms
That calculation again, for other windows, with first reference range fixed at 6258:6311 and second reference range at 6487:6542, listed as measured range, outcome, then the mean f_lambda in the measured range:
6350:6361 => 0.93 angstroms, 11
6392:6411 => -0.37 angstroms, 12.3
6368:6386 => 1.42 angstroms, 11.1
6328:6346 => 0.91 angstroms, 11.4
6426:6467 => -0.99 angstroms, 12.3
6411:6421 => 0.01 angstroms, 12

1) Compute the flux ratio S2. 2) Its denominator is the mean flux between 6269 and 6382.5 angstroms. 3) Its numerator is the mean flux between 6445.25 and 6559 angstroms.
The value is 1.1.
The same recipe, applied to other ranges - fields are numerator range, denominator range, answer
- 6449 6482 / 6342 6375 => 1.14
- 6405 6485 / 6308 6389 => 1.08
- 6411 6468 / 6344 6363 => 1.12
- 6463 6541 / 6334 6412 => 1.07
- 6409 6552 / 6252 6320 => 1.02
